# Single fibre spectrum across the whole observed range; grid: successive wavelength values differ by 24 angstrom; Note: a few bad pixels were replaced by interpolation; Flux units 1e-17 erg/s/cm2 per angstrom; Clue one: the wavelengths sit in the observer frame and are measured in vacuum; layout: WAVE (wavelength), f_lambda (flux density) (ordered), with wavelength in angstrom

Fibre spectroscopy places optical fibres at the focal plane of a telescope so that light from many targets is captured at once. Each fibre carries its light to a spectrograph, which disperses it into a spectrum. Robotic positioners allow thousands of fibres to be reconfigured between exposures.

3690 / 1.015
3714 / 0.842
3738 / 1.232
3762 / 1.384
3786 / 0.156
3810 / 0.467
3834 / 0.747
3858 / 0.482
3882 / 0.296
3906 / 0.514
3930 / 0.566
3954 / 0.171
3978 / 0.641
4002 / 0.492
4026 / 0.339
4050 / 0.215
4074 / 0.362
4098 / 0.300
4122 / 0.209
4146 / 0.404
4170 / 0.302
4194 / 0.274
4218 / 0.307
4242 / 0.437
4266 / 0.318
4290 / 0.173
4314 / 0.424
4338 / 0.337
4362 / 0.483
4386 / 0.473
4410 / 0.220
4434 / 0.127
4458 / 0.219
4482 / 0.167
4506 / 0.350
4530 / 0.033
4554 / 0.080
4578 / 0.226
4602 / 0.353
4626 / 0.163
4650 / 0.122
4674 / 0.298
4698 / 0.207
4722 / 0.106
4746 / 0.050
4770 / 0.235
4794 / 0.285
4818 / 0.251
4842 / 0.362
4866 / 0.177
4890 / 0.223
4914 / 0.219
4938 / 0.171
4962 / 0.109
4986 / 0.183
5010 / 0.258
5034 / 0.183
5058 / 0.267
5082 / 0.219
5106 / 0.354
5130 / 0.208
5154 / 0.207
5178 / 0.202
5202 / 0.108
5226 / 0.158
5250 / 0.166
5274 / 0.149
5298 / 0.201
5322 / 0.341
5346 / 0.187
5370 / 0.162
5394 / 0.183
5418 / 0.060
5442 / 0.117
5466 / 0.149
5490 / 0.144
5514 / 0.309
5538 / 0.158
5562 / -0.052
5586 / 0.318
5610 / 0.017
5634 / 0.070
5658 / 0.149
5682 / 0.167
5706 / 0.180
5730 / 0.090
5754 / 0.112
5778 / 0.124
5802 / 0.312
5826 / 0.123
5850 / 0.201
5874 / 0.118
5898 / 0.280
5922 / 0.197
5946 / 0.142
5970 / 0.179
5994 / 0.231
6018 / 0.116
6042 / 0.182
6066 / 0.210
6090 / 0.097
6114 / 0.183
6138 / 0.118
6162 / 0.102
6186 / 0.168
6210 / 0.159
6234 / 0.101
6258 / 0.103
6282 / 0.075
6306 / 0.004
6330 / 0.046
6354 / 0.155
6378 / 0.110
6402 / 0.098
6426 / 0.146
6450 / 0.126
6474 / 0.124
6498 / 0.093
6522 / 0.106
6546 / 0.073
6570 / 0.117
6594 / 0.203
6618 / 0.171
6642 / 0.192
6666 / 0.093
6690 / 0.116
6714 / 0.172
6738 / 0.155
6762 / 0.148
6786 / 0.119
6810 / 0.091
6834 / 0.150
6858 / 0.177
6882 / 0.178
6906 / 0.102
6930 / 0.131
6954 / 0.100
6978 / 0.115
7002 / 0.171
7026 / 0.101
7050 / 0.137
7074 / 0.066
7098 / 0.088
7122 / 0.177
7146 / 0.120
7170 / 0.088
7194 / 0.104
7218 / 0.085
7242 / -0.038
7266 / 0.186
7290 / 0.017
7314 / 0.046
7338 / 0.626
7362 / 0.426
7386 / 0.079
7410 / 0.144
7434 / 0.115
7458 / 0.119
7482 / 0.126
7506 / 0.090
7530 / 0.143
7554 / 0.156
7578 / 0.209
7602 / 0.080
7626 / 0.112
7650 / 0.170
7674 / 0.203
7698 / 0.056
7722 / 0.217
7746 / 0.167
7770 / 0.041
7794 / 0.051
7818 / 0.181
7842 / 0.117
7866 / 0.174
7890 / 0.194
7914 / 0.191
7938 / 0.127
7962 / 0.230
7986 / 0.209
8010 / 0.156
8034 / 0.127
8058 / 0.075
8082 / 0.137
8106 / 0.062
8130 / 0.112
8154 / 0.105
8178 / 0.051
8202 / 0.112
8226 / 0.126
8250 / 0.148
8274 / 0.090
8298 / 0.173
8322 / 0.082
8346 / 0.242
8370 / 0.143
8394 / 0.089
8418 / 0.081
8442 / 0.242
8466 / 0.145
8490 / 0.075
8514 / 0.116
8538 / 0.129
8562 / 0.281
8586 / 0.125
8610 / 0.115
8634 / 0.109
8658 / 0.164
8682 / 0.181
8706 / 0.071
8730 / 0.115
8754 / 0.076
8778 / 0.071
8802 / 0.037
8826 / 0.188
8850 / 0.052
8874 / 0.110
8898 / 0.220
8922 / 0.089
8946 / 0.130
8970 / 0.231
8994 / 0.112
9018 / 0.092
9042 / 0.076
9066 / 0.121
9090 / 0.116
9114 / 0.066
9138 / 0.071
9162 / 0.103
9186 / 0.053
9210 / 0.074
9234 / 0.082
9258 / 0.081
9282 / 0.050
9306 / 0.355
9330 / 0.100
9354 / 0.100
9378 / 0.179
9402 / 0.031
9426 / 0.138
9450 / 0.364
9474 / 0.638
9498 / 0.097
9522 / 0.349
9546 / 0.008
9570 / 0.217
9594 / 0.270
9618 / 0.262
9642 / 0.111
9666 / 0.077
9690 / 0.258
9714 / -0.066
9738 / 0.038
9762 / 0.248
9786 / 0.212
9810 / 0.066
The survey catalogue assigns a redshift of 0.971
